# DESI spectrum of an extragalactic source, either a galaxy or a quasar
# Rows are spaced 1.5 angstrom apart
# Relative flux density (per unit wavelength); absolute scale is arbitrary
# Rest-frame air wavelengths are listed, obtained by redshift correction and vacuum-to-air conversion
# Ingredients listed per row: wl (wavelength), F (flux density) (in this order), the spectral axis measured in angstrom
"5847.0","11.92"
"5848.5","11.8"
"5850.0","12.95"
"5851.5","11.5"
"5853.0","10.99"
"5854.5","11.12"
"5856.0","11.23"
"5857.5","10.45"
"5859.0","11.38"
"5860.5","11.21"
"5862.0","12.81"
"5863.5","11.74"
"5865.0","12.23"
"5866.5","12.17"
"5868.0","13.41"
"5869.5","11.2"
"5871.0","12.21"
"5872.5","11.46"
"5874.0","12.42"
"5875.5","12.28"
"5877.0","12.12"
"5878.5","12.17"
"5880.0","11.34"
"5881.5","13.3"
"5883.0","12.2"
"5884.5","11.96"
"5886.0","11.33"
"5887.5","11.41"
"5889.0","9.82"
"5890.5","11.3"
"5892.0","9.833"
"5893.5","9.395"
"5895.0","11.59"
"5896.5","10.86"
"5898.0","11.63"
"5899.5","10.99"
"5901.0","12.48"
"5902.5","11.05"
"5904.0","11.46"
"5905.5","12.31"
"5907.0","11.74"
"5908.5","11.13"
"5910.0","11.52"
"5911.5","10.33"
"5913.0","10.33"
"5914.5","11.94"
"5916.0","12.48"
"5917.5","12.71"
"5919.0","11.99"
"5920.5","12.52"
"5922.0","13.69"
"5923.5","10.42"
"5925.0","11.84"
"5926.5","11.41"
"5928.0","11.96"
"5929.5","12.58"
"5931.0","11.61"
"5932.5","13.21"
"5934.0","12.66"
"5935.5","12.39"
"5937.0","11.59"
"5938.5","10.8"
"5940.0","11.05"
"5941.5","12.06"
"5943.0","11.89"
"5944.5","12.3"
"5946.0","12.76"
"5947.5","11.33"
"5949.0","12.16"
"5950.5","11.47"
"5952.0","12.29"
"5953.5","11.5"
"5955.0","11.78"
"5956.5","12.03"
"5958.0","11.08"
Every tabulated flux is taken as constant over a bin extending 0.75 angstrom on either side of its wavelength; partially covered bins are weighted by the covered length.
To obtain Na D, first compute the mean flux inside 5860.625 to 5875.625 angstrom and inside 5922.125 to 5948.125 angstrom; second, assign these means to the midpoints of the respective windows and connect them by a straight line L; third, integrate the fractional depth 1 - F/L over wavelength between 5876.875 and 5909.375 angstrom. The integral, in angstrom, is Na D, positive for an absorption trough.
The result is 1.7 angstrom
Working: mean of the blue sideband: 12.1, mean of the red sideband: 11.9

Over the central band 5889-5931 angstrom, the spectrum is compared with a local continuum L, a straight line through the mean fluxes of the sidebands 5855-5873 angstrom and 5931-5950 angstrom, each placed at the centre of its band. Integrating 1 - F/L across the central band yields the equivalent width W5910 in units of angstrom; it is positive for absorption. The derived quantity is 1.4 angstrom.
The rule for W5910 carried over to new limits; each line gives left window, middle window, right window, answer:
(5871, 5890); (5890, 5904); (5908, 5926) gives 0.90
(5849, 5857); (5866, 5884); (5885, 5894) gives -2.02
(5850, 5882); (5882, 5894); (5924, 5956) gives 0.90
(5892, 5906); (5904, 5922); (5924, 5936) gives -0.24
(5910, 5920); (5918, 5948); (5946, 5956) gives -0.70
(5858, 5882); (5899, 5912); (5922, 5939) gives 0.57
